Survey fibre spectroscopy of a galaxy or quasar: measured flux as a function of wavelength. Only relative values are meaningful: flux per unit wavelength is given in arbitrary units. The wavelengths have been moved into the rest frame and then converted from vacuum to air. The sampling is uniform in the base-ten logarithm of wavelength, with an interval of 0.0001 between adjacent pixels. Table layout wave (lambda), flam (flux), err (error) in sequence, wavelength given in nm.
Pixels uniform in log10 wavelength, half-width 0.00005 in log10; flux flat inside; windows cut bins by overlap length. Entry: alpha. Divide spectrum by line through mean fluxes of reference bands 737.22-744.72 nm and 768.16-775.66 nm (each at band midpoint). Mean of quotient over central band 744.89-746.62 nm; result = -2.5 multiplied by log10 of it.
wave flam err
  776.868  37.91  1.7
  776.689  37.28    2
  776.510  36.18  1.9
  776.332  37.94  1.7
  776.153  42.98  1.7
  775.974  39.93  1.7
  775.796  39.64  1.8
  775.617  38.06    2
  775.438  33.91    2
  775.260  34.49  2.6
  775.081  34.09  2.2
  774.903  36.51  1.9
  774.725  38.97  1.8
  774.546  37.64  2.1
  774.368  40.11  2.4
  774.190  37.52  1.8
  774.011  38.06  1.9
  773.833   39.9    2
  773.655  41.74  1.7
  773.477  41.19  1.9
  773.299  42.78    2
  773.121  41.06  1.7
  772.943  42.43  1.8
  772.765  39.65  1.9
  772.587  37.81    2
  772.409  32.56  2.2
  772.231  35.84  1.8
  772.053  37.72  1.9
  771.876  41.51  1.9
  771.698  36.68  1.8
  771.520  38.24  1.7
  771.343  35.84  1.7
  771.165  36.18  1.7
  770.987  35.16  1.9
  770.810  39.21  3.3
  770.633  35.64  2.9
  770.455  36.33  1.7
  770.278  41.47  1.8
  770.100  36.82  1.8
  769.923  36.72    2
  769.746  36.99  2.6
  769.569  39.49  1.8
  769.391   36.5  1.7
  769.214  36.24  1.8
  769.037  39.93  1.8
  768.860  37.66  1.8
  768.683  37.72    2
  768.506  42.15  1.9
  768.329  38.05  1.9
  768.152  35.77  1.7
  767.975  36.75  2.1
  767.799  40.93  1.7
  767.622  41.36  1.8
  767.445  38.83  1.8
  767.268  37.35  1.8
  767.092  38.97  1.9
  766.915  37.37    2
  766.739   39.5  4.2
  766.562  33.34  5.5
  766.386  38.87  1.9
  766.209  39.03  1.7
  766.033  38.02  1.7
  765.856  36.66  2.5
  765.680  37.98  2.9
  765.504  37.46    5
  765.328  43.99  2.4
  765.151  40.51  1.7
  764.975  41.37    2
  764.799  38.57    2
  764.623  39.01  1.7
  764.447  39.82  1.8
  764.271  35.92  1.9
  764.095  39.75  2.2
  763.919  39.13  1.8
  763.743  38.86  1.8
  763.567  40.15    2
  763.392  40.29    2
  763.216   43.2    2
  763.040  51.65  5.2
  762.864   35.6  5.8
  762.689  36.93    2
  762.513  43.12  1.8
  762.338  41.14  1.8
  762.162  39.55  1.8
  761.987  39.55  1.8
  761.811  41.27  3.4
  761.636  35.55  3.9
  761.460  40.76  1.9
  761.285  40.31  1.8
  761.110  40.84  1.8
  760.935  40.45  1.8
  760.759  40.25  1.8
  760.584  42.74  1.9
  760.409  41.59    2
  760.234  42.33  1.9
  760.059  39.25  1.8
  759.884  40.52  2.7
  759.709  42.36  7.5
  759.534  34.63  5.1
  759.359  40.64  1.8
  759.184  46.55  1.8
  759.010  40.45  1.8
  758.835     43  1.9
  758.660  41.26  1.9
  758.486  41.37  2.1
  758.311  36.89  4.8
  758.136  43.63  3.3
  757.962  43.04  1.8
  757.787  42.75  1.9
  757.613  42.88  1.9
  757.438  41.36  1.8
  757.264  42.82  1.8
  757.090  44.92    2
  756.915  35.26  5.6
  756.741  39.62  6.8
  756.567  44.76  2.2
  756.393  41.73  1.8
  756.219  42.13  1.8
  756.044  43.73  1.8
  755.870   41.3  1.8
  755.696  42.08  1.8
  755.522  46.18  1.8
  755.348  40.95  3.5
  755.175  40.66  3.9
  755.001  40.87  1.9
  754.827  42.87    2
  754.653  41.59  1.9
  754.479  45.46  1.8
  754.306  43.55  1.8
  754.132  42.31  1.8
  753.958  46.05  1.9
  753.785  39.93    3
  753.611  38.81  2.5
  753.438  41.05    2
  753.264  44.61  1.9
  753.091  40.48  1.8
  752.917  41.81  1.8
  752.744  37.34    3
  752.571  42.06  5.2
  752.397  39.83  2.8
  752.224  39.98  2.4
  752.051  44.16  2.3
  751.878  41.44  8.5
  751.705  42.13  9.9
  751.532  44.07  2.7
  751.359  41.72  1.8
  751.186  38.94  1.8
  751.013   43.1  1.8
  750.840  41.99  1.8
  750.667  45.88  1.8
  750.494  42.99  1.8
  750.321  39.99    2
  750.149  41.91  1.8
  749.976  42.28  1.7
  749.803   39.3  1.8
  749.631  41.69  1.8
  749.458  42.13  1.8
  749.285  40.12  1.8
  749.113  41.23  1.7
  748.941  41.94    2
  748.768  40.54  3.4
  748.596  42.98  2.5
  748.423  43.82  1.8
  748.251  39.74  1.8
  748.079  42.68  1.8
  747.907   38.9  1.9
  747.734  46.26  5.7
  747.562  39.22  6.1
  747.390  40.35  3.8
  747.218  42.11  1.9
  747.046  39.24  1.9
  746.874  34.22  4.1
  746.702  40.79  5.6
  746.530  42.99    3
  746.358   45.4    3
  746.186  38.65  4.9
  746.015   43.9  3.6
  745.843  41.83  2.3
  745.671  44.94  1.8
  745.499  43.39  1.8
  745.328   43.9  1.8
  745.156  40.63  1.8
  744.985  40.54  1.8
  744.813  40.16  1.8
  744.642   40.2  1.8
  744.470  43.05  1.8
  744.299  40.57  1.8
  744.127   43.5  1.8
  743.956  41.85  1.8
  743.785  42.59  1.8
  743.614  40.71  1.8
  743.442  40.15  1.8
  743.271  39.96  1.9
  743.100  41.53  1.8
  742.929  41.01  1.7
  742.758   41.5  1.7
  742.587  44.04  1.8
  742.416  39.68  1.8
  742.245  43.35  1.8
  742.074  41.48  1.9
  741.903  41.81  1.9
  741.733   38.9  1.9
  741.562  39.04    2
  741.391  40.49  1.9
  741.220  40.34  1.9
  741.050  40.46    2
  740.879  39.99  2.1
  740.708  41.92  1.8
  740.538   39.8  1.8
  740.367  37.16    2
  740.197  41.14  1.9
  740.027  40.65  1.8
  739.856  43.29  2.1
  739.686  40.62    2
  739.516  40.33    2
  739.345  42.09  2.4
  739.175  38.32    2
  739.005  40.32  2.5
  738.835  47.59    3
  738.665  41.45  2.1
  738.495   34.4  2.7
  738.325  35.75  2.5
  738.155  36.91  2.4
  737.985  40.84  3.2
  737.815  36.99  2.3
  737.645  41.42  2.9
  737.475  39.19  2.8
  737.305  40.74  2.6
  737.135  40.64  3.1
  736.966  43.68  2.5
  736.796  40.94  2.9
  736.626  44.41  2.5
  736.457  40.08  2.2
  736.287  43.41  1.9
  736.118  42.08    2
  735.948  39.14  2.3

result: -0.06 mag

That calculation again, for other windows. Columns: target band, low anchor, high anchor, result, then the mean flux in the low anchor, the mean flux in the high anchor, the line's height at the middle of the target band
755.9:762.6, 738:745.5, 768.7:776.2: -0.05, 40.8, 38.1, 39.3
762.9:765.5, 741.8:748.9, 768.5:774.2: -0.04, 41.6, 38.3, 39.2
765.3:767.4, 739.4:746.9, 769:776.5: 0.02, 41.3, 38.1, 38.8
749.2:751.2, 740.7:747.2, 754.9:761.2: -0.01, 41.3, 41.6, 41.4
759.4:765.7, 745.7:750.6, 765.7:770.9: -0.03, 41.4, 38.1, 39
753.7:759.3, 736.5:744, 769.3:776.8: -0.08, 40.7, 38.1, 39.4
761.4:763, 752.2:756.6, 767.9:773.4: 0.01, 42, 38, 40.1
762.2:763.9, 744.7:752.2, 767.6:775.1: -0.04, 41.7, 38.3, 39.5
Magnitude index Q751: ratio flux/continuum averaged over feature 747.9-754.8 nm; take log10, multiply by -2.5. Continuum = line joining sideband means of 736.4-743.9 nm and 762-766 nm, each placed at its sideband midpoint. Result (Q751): -0.04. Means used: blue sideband 40.6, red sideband 40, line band 41.8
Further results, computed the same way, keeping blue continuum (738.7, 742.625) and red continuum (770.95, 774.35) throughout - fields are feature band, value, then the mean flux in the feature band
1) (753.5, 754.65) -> -0.07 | 42.6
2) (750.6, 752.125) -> -0.06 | 42.6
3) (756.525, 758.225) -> -0.06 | 42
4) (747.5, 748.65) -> -0.04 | 42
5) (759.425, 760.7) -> -0.03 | 40.5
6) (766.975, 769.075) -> 0.01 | 38.7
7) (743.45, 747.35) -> -0.02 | 41.6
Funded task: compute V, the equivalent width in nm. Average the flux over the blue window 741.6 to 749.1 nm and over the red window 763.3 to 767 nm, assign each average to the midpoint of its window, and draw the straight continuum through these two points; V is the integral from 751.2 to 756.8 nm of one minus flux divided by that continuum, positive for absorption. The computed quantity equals -0.23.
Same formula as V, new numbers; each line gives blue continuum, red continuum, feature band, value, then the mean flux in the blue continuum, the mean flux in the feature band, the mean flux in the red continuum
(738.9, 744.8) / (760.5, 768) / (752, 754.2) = -0.059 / 41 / 41.4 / 39.6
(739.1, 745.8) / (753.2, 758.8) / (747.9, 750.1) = 0.009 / 41.2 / 41.4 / 42.1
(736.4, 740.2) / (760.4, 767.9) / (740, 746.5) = -0.161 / 40.5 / 41.3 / 39.7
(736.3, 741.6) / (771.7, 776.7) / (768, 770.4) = 0.043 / 40.4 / 38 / 38.5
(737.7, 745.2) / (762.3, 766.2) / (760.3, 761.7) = -0.014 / 40.6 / 40.4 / 39.9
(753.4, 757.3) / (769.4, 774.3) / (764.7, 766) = 0.012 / 42.1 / 39.4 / 38.3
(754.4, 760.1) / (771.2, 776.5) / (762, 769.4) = 0.157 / 41.8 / 39.2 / 38.4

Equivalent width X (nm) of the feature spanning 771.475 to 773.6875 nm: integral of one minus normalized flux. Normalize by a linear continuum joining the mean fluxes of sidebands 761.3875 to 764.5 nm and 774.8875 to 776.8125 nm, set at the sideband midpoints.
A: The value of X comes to -0.06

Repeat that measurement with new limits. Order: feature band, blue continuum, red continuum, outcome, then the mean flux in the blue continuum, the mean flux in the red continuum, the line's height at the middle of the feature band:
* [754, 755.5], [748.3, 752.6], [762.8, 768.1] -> -0.05 nm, 41.8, 39.3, 41.1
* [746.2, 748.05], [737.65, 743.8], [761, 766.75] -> -0.03 nm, 40.5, 39.6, 40.2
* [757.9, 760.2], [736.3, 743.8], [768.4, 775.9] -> -0.11 nm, 40.6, 38.1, 39.1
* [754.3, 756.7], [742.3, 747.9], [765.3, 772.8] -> -0.16 nm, 41.5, 37.9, 39.9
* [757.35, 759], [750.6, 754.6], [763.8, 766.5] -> -0.04 nm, 42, 39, 40.7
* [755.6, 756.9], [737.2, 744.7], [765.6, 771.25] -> -0.09 nm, 40.6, 37.9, 39.1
